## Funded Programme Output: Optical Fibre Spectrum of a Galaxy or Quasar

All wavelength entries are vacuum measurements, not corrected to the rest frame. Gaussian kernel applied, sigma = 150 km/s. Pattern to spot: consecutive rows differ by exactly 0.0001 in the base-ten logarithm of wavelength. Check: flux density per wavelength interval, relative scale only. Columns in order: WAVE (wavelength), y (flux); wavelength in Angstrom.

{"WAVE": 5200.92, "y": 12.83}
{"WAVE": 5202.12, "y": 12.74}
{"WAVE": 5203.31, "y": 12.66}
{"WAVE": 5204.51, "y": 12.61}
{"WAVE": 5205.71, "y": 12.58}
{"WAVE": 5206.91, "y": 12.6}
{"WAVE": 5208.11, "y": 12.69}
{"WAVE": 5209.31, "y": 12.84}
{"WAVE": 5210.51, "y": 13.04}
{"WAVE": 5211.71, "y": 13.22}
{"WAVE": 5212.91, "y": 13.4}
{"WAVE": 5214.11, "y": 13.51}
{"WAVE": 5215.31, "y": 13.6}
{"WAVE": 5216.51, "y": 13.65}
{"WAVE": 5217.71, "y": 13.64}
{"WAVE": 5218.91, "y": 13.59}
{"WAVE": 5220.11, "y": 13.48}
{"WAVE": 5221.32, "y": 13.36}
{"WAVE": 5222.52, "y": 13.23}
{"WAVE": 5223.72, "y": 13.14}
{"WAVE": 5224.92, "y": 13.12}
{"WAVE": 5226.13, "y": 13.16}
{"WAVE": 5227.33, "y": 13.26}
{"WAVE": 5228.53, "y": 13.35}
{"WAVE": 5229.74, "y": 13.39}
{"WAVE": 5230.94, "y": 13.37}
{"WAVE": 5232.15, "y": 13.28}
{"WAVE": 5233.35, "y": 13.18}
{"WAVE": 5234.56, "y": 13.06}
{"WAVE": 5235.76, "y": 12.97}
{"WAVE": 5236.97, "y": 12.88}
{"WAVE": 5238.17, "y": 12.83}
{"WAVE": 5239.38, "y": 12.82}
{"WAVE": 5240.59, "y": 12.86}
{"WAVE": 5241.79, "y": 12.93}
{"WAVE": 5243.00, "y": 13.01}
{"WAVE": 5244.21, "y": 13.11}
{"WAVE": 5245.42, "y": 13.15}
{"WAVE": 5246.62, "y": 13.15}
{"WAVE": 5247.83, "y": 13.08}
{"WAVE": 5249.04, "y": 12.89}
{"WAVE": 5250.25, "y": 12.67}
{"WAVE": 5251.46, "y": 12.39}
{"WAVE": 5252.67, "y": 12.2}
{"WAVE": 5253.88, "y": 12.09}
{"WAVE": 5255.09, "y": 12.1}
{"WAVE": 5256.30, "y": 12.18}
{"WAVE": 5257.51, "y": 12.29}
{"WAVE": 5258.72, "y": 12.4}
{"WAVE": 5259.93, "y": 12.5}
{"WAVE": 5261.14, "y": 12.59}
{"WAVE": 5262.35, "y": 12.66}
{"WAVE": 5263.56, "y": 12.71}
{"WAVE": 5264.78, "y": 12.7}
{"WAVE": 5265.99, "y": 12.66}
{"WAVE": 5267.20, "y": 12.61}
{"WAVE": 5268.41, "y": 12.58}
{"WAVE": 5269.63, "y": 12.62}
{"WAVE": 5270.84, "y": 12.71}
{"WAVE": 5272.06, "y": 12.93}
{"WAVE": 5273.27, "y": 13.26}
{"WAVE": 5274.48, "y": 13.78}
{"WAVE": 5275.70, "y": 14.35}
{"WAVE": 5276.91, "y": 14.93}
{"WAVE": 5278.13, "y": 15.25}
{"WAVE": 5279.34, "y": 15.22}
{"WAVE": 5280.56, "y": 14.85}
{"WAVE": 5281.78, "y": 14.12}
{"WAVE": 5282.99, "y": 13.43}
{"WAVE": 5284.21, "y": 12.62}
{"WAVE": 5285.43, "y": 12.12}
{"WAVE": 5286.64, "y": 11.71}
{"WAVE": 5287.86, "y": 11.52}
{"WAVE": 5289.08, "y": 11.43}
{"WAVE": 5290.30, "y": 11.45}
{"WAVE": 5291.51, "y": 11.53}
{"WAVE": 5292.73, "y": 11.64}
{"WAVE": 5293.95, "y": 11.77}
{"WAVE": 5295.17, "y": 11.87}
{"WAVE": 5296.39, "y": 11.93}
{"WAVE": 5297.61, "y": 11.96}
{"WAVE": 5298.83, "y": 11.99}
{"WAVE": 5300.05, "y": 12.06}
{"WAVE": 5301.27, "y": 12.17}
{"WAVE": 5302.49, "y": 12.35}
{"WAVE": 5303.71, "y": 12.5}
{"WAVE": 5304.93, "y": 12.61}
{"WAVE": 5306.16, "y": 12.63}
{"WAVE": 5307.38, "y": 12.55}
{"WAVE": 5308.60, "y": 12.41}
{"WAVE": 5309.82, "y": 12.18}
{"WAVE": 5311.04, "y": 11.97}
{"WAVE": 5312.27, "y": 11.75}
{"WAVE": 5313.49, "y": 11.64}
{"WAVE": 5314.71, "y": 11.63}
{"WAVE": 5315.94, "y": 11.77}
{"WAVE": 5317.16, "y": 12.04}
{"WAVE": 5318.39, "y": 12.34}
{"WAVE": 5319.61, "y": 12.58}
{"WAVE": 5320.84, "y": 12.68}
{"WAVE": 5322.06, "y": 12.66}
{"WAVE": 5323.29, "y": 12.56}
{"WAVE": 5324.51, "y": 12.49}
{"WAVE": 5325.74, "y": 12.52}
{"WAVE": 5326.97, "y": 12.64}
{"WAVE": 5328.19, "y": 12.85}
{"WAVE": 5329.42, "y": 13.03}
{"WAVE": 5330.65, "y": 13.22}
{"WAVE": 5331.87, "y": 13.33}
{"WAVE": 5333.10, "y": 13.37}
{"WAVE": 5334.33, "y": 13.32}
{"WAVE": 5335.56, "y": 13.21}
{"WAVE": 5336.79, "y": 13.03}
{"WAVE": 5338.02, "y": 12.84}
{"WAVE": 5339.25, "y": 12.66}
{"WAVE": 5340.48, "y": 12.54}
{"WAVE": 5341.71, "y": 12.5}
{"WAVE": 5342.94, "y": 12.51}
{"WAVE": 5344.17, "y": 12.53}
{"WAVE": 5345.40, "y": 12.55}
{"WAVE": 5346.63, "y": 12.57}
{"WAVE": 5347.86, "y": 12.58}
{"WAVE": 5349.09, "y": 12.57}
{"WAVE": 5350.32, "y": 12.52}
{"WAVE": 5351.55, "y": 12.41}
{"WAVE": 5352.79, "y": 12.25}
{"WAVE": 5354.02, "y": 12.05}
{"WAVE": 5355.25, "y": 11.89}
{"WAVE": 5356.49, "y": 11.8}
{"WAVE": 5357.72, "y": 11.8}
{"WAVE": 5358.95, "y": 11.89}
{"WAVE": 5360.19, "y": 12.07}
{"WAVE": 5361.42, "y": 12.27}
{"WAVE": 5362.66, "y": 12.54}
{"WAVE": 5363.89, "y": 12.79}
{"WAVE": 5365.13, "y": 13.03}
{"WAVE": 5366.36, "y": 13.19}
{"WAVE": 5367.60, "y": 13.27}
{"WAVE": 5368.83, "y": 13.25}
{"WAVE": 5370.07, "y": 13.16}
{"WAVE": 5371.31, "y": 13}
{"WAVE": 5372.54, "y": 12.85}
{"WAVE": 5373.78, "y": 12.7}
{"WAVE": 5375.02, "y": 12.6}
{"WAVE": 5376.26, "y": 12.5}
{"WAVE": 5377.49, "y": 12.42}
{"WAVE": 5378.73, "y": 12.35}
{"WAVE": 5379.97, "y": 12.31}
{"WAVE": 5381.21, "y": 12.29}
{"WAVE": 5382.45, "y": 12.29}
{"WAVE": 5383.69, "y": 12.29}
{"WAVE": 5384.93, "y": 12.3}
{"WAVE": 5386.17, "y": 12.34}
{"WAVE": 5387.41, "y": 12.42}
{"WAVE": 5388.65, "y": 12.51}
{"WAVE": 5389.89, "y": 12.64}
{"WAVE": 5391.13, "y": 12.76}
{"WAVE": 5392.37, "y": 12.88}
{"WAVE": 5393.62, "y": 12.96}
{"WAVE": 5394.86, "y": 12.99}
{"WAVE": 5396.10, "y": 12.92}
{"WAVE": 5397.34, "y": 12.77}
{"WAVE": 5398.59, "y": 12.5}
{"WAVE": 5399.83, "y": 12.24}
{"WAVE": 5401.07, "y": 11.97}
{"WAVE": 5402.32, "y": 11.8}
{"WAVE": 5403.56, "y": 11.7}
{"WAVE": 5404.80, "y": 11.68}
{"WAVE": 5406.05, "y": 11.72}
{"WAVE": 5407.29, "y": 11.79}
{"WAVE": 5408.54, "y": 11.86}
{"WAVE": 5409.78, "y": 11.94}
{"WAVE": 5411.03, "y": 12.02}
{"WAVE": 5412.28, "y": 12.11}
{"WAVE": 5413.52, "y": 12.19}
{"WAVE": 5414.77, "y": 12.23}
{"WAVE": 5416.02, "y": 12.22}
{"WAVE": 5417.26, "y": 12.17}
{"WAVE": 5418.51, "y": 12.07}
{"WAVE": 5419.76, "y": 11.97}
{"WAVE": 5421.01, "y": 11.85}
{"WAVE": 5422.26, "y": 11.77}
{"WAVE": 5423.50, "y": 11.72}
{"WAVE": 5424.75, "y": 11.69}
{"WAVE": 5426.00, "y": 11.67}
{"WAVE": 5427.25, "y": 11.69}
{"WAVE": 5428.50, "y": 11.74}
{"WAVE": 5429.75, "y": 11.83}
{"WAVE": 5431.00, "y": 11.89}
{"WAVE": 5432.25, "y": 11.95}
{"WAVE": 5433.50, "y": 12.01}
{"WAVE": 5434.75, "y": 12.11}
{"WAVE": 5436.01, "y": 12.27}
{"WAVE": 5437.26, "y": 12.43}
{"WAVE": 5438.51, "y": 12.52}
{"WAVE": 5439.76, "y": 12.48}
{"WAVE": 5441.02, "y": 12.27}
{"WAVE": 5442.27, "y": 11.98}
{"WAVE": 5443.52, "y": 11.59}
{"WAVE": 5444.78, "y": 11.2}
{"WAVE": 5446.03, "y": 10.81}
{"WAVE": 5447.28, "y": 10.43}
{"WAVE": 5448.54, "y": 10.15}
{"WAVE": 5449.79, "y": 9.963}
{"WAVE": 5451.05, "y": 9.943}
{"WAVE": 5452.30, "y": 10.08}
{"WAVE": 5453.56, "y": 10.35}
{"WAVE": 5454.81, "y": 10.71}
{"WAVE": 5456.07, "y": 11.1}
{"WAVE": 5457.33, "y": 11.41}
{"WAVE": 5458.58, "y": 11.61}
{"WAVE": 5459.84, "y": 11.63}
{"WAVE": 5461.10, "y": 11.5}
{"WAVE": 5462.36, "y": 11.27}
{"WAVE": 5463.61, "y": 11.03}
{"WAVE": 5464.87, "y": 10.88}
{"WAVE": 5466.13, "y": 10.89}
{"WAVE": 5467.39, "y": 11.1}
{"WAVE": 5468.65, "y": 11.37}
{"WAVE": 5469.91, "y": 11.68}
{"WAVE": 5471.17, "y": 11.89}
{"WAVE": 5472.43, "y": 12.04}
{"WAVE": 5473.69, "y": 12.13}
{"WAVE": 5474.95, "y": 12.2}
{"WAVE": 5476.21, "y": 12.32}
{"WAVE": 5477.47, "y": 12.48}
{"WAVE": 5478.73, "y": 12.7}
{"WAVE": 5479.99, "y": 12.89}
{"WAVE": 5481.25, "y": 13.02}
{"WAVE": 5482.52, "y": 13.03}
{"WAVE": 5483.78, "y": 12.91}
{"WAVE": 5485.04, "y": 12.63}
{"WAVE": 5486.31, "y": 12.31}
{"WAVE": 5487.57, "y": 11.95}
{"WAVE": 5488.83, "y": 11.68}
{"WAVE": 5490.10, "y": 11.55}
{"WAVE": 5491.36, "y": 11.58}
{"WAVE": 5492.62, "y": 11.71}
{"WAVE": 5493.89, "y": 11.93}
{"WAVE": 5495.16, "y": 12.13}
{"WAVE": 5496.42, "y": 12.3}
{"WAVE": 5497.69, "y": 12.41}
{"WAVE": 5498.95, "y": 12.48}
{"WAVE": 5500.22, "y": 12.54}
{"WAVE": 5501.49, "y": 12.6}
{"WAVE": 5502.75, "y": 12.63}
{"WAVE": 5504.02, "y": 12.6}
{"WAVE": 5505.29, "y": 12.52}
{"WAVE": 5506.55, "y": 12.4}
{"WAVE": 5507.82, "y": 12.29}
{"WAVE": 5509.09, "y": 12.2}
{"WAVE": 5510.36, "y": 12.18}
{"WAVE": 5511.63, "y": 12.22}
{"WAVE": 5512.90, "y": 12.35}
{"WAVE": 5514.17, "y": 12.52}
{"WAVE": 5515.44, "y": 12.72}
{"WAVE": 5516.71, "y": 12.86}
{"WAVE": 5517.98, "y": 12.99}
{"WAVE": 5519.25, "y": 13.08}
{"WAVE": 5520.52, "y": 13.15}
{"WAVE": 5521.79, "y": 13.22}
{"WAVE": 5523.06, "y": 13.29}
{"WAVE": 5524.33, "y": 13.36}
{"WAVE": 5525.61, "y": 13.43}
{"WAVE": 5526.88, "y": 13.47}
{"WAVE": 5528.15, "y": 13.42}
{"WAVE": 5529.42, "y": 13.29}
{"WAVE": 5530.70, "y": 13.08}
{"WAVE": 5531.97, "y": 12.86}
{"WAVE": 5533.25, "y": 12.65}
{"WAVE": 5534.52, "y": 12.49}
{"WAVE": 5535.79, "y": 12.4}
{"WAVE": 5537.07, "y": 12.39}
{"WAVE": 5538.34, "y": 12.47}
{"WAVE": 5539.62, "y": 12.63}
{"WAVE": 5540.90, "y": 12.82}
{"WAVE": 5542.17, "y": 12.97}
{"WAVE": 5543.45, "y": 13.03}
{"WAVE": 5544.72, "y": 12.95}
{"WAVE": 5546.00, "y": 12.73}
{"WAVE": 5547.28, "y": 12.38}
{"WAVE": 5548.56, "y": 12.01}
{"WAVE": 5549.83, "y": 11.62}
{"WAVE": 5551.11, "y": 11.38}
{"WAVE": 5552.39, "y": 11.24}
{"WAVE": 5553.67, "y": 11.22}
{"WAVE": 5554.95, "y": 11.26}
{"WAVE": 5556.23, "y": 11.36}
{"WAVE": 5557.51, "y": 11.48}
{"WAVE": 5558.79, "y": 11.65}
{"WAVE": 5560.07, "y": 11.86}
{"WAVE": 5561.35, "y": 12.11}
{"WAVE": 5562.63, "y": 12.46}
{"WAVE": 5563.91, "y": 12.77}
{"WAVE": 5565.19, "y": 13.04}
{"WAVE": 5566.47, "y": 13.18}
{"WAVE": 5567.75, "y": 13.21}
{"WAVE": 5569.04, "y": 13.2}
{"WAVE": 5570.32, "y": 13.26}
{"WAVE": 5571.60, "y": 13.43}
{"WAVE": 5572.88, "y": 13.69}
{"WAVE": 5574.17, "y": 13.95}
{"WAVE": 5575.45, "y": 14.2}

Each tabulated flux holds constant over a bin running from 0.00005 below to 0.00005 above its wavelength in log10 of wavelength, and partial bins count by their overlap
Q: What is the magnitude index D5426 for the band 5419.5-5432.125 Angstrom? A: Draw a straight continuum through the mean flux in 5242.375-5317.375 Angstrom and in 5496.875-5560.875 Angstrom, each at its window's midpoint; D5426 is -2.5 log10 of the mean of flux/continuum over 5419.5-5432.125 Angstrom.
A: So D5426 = 0.07 mag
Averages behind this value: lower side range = 12.6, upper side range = 12.5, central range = 11.8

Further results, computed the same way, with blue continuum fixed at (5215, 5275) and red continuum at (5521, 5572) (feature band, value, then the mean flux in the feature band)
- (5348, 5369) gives 0.032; 12.4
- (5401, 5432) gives 0.074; 11.9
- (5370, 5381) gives 0.014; 12.6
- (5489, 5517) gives 0.030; 12.3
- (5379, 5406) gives 0.032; 12.4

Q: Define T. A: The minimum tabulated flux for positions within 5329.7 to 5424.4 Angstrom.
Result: 11.68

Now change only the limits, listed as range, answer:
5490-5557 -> 11.22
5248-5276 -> 12.09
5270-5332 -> 11.43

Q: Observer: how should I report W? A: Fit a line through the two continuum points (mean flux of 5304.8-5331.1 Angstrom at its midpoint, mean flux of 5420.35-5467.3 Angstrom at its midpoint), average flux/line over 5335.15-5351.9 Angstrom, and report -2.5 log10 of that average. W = -0.040 mag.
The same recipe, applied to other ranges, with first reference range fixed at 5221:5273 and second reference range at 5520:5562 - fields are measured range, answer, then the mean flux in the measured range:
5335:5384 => 0.013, 12.5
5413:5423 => 0.050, 12.1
